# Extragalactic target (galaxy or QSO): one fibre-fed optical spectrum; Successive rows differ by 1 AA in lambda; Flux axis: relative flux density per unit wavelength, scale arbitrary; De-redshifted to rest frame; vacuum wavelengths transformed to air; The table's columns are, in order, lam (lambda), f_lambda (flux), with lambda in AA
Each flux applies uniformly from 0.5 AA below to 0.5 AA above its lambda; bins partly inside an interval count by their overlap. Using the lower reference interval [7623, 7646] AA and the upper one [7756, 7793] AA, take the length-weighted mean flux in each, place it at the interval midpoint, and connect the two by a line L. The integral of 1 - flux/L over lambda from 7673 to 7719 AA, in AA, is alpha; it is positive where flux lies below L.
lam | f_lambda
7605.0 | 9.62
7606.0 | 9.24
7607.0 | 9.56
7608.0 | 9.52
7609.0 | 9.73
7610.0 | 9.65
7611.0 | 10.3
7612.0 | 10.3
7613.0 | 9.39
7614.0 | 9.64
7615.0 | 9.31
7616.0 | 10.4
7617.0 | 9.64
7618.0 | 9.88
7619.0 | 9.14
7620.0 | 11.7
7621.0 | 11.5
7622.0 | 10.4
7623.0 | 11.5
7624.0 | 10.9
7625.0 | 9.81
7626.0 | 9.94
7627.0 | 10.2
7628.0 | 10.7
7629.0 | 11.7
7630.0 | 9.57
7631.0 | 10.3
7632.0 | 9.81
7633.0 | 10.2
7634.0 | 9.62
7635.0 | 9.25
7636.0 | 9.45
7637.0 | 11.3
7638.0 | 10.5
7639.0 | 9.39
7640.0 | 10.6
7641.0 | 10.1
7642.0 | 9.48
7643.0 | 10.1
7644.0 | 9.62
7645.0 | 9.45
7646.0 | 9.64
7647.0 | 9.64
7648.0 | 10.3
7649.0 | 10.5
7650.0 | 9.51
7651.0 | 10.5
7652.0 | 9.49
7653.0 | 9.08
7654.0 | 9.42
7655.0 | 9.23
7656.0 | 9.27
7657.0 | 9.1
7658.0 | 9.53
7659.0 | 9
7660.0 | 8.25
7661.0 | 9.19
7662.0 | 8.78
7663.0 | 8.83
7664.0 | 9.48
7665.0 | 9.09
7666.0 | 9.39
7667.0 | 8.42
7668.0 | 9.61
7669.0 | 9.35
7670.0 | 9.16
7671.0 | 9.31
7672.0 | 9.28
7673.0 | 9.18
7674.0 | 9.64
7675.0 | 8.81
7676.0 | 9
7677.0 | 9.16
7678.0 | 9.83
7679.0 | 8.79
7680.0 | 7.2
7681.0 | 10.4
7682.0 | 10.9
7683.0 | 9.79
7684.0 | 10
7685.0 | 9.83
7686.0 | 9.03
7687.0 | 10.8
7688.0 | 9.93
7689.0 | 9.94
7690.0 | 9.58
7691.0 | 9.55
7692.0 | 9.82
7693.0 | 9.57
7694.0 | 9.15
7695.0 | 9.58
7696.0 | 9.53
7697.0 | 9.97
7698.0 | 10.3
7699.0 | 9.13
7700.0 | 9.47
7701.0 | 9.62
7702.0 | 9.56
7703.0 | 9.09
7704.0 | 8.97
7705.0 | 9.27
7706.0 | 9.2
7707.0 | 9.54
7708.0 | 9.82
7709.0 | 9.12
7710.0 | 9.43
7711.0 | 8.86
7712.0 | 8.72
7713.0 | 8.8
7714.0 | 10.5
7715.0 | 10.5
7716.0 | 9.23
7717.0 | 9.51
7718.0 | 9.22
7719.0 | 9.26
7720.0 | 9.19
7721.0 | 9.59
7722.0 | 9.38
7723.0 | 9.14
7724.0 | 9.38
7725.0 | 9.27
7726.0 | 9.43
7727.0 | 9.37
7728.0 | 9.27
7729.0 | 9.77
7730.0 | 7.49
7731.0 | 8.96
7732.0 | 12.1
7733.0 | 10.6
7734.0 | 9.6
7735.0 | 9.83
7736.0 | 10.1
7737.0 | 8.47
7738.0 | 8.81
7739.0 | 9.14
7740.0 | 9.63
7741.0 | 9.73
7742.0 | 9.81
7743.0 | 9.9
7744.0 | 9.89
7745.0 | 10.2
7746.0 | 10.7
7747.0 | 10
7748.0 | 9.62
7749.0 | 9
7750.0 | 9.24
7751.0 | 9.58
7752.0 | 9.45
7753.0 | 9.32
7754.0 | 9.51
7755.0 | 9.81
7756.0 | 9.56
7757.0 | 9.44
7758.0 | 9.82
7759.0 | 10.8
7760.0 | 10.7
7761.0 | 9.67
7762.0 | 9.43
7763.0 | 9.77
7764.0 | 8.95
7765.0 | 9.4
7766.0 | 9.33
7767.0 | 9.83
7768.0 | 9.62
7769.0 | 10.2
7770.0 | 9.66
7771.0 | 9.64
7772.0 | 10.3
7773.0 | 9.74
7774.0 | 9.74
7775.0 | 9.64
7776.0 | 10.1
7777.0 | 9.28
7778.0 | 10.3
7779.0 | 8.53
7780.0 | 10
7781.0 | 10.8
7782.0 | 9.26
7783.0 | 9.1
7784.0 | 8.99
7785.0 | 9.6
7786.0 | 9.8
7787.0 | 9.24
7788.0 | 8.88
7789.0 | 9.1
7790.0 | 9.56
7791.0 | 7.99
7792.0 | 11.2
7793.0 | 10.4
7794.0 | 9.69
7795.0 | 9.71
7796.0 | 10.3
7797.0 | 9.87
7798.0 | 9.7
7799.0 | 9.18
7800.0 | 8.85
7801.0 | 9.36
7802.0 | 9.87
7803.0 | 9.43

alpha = 1.93 AA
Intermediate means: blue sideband 10.1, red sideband 9.66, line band 9.5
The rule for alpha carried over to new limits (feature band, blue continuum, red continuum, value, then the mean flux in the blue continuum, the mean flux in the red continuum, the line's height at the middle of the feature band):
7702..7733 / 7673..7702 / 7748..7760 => 0.66 AA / 9.58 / 9.64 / 9.6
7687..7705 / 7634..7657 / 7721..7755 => 0.13 AA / 9.79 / 9.57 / 9.67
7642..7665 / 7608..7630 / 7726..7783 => 1.49 AA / 10.2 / 9.68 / 10.1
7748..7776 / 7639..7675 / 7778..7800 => -0.41 AA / 9.43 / 9.57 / 9.54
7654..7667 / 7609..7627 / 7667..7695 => 0.85 AA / 10.2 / 9.49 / 9.71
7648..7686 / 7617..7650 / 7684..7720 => 1.99 AA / 10.2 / 9.53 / 9.86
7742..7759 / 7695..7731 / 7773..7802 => -0.45 AA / 9.37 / 9.59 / 9.48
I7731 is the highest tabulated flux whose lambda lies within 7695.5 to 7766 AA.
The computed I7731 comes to 12.1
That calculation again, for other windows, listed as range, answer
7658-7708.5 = 10.9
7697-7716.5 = 10.5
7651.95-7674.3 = 9.64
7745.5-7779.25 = 10.8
